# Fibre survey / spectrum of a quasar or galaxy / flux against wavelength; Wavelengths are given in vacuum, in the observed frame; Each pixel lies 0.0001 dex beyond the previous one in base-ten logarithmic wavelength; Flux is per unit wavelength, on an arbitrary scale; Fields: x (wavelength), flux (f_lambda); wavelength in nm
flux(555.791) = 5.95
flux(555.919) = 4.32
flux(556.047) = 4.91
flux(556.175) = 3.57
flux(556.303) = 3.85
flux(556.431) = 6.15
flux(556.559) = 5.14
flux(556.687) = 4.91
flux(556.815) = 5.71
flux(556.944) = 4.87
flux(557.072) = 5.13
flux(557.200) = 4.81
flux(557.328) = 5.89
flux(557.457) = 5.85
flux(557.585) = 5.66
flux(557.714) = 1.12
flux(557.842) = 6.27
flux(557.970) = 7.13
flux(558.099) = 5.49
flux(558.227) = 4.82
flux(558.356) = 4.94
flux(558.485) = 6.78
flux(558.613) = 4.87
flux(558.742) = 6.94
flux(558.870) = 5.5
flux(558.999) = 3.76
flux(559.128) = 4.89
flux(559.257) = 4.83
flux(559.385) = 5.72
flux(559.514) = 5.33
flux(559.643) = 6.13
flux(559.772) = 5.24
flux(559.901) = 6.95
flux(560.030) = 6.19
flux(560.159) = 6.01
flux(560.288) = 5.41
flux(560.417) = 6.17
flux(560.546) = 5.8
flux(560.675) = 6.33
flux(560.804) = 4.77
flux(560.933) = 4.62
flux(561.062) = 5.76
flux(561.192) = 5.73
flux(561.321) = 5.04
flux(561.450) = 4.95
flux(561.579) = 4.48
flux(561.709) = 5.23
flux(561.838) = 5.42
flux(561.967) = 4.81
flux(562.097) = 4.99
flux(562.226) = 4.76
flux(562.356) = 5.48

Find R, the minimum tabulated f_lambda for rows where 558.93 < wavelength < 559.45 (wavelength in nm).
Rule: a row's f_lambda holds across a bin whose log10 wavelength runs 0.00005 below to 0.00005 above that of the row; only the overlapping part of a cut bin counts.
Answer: 3.76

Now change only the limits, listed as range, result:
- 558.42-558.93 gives 4.87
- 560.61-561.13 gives 4.62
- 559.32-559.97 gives 5.24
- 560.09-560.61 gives 5.41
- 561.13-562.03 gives 4.48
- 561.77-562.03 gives 4.81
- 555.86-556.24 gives 3.57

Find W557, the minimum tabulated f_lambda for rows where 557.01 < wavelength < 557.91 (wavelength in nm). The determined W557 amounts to 1.12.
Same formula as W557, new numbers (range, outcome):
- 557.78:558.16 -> 5.49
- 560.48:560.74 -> 5.8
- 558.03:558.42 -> 4.82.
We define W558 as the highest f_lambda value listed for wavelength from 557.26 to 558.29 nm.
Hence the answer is 7.13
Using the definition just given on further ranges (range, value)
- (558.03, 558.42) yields 5.49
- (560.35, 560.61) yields 6.17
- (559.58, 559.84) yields 6.13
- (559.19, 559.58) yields 5.72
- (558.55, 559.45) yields 6.94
